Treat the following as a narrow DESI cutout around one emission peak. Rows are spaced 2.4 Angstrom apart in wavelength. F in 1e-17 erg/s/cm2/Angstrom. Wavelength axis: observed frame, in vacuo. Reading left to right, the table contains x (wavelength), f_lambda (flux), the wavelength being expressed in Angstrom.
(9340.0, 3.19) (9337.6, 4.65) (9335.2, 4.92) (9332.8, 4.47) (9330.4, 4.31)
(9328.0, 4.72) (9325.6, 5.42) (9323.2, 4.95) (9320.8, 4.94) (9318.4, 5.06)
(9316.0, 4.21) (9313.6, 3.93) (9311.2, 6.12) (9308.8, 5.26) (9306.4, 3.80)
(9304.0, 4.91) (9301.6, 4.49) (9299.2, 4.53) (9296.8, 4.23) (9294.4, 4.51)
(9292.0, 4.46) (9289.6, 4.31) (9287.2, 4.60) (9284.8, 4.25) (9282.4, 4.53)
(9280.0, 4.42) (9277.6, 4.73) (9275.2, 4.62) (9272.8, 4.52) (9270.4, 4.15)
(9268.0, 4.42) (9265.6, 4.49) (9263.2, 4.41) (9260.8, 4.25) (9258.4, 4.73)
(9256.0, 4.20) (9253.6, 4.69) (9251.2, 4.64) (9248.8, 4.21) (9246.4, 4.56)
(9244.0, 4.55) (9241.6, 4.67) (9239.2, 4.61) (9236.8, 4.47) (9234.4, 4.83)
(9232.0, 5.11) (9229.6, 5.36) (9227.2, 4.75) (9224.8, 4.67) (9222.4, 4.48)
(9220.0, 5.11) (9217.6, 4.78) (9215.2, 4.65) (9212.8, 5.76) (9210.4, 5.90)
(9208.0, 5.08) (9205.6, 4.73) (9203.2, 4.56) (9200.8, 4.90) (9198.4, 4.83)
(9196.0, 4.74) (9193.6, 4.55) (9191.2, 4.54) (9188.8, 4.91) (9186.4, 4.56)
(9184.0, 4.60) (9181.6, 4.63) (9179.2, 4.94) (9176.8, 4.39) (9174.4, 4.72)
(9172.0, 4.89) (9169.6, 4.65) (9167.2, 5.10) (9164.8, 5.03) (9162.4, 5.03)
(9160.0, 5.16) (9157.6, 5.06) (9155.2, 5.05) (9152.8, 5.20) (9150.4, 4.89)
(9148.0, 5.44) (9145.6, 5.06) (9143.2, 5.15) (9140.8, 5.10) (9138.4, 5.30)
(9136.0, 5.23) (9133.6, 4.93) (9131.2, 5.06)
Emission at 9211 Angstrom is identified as [S II]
